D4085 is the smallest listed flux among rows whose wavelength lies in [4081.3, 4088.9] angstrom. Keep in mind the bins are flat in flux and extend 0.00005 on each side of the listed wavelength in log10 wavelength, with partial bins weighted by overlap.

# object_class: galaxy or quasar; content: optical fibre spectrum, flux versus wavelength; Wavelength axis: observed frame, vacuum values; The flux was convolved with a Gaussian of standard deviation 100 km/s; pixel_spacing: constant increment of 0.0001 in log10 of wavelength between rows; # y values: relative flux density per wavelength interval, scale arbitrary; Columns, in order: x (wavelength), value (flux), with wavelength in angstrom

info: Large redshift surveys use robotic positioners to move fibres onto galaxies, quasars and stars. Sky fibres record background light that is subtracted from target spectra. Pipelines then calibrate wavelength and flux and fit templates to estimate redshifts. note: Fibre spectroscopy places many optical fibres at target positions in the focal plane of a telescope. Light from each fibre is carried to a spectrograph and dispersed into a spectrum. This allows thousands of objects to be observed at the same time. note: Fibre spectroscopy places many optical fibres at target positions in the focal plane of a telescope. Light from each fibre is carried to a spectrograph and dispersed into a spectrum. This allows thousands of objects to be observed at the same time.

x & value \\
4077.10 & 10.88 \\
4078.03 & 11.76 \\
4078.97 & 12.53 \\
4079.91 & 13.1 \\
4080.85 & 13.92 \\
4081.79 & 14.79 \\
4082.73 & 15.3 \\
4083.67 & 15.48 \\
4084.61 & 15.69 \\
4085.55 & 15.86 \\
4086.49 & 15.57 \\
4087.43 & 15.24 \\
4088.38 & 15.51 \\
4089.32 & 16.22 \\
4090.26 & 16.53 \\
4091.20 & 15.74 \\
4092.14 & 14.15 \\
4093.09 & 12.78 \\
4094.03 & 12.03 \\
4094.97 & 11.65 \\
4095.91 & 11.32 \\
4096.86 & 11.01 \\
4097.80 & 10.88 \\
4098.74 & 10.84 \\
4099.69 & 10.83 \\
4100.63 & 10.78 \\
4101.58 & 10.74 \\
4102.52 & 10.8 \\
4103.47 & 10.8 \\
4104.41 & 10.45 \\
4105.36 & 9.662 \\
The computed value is 14.79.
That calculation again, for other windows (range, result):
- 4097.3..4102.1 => 10.74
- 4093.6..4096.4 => 11.32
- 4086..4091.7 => 15.24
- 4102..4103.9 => 10.8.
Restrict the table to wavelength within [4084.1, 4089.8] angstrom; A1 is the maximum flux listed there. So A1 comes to 16.22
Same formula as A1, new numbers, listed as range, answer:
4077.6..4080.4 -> 13.1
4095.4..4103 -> 11.32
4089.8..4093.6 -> 16.53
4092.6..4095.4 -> 12.78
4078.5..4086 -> 15.86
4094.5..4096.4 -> 11.65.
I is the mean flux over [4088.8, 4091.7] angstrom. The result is 16.2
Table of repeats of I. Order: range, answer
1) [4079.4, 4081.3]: 13.5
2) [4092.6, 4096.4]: 11.9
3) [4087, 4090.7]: 15.9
